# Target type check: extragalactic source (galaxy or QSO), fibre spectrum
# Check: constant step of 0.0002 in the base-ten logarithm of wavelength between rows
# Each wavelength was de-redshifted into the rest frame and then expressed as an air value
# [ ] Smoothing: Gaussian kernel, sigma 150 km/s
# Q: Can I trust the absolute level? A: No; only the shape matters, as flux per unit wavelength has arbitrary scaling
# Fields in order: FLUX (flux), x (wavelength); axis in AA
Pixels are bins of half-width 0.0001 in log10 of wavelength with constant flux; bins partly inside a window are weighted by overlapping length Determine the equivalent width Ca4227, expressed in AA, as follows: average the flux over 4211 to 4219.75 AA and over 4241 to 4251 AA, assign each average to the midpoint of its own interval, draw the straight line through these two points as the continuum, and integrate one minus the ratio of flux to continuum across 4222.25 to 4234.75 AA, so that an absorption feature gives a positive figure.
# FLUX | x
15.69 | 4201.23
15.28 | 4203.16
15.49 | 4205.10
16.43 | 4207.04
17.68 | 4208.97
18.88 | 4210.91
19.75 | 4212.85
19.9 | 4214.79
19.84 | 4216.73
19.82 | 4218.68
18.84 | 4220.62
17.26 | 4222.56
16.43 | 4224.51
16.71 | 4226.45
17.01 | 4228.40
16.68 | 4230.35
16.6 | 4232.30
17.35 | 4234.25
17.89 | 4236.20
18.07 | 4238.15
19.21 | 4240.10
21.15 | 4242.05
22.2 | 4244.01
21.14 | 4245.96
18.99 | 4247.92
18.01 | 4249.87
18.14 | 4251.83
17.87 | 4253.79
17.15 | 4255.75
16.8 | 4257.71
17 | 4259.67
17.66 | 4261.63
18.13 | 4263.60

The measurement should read 2.0 AA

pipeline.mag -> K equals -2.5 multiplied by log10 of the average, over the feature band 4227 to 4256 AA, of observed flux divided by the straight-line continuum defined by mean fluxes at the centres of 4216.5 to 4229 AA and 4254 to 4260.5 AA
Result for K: -0.06 mag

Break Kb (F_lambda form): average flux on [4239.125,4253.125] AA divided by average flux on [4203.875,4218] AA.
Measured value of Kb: 1.1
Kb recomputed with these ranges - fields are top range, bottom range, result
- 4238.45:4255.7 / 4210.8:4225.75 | 1.03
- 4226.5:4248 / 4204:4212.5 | 1.08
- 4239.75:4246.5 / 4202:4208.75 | 1.32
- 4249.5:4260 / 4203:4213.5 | 1.01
